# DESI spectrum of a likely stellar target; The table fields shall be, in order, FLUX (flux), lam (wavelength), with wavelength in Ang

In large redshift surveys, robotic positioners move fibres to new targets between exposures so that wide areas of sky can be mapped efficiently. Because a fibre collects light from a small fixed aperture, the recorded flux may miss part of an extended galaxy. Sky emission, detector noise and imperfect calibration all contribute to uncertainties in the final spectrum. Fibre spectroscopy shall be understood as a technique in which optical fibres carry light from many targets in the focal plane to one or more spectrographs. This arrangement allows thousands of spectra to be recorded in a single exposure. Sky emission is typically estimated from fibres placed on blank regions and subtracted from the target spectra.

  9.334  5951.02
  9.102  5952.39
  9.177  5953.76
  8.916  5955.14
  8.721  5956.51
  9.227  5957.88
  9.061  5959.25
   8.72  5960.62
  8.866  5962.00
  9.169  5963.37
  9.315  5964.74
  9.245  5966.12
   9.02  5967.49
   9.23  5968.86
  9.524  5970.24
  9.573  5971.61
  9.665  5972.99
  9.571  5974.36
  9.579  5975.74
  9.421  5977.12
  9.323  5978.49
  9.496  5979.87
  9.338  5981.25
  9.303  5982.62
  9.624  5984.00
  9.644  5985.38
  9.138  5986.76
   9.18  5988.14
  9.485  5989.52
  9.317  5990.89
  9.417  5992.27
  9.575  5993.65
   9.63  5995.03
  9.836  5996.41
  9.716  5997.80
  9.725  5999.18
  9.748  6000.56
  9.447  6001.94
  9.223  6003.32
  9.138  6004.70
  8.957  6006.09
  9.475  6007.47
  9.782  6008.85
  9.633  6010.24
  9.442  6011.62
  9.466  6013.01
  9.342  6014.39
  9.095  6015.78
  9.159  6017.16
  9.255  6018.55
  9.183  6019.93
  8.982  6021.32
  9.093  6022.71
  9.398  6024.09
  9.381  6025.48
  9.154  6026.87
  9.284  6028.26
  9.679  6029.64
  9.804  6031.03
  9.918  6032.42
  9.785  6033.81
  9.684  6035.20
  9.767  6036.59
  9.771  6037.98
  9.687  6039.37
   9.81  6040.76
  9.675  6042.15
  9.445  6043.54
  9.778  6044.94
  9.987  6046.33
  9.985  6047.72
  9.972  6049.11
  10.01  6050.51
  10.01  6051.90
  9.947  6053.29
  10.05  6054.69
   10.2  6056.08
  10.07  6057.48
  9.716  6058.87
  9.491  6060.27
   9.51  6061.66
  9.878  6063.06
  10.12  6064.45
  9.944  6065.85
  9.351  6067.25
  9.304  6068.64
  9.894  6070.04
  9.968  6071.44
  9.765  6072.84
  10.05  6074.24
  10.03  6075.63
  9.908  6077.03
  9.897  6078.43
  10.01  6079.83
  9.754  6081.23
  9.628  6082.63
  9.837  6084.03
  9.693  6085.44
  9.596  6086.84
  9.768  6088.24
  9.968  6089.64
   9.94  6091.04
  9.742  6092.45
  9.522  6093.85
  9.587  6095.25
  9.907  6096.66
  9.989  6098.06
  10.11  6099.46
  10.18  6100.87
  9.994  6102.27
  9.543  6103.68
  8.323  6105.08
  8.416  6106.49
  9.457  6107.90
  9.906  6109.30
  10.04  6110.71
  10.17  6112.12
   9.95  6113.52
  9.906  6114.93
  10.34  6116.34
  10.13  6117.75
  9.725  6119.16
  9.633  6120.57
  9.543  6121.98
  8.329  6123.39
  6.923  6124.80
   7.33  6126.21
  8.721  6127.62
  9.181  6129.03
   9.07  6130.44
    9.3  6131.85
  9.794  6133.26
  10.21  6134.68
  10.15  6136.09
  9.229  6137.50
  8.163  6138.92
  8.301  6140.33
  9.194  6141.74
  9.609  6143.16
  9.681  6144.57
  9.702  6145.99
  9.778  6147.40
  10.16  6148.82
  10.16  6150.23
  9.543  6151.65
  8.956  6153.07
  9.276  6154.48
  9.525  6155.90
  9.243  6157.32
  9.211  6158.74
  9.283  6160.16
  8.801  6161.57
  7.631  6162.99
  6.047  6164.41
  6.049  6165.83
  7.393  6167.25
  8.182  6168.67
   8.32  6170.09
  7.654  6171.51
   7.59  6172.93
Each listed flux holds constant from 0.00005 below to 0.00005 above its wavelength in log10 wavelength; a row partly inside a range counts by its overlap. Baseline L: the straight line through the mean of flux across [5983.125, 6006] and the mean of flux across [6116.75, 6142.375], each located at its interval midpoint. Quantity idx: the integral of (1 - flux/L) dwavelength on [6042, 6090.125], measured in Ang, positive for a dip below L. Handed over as -3.0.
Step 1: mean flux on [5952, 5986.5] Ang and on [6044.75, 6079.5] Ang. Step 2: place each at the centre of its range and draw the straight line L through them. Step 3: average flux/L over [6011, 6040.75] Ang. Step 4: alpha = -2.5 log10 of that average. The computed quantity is 0.02 mag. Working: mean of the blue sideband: 9.27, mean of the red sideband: 9.88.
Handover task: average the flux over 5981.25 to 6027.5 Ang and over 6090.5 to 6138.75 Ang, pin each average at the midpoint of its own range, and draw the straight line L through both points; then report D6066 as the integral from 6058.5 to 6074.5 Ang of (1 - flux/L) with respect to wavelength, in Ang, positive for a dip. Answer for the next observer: -0.53 Ang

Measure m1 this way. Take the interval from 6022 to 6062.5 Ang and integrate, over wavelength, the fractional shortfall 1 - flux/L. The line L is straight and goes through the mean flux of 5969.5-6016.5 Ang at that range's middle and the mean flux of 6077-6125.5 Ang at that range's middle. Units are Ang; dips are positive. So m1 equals -0.8 Ang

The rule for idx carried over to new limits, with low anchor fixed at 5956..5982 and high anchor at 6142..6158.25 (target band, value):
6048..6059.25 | -0.70 Ang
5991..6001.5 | -0.36 Ang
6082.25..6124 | -0.87 Ang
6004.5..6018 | -0.02 Ang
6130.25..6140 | 0.17 Ang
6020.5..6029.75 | 0.11 Ang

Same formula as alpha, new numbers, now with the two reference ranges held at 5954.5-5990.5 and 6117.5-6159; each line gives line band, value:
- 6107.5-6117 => -0.08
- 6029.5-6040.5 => -0.06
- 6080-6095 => -0.06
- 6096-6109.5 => -0.04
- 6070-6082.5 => -0.07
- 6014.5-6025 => 0.01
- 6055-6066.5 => -0.07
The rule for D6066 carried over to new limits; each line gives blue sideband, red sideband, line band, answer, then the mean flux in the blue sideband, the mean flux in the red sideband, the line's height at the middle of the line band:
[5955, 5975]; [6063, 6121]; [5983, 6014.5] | -0.4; 9.2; 9.78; 9.35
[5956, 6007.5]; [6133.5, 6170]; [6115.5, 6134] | -0.2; 9.36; 8.94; 9.01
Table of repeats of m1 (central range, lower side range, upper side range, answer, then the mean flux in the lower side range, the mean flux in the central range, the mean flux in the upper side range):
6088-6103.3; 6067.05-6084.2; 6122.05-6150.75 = -0.4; 9.82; 9.88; 9.15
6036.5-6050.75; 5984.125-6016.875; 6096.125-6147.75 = -0.6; 9.45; 9.8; 9.4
